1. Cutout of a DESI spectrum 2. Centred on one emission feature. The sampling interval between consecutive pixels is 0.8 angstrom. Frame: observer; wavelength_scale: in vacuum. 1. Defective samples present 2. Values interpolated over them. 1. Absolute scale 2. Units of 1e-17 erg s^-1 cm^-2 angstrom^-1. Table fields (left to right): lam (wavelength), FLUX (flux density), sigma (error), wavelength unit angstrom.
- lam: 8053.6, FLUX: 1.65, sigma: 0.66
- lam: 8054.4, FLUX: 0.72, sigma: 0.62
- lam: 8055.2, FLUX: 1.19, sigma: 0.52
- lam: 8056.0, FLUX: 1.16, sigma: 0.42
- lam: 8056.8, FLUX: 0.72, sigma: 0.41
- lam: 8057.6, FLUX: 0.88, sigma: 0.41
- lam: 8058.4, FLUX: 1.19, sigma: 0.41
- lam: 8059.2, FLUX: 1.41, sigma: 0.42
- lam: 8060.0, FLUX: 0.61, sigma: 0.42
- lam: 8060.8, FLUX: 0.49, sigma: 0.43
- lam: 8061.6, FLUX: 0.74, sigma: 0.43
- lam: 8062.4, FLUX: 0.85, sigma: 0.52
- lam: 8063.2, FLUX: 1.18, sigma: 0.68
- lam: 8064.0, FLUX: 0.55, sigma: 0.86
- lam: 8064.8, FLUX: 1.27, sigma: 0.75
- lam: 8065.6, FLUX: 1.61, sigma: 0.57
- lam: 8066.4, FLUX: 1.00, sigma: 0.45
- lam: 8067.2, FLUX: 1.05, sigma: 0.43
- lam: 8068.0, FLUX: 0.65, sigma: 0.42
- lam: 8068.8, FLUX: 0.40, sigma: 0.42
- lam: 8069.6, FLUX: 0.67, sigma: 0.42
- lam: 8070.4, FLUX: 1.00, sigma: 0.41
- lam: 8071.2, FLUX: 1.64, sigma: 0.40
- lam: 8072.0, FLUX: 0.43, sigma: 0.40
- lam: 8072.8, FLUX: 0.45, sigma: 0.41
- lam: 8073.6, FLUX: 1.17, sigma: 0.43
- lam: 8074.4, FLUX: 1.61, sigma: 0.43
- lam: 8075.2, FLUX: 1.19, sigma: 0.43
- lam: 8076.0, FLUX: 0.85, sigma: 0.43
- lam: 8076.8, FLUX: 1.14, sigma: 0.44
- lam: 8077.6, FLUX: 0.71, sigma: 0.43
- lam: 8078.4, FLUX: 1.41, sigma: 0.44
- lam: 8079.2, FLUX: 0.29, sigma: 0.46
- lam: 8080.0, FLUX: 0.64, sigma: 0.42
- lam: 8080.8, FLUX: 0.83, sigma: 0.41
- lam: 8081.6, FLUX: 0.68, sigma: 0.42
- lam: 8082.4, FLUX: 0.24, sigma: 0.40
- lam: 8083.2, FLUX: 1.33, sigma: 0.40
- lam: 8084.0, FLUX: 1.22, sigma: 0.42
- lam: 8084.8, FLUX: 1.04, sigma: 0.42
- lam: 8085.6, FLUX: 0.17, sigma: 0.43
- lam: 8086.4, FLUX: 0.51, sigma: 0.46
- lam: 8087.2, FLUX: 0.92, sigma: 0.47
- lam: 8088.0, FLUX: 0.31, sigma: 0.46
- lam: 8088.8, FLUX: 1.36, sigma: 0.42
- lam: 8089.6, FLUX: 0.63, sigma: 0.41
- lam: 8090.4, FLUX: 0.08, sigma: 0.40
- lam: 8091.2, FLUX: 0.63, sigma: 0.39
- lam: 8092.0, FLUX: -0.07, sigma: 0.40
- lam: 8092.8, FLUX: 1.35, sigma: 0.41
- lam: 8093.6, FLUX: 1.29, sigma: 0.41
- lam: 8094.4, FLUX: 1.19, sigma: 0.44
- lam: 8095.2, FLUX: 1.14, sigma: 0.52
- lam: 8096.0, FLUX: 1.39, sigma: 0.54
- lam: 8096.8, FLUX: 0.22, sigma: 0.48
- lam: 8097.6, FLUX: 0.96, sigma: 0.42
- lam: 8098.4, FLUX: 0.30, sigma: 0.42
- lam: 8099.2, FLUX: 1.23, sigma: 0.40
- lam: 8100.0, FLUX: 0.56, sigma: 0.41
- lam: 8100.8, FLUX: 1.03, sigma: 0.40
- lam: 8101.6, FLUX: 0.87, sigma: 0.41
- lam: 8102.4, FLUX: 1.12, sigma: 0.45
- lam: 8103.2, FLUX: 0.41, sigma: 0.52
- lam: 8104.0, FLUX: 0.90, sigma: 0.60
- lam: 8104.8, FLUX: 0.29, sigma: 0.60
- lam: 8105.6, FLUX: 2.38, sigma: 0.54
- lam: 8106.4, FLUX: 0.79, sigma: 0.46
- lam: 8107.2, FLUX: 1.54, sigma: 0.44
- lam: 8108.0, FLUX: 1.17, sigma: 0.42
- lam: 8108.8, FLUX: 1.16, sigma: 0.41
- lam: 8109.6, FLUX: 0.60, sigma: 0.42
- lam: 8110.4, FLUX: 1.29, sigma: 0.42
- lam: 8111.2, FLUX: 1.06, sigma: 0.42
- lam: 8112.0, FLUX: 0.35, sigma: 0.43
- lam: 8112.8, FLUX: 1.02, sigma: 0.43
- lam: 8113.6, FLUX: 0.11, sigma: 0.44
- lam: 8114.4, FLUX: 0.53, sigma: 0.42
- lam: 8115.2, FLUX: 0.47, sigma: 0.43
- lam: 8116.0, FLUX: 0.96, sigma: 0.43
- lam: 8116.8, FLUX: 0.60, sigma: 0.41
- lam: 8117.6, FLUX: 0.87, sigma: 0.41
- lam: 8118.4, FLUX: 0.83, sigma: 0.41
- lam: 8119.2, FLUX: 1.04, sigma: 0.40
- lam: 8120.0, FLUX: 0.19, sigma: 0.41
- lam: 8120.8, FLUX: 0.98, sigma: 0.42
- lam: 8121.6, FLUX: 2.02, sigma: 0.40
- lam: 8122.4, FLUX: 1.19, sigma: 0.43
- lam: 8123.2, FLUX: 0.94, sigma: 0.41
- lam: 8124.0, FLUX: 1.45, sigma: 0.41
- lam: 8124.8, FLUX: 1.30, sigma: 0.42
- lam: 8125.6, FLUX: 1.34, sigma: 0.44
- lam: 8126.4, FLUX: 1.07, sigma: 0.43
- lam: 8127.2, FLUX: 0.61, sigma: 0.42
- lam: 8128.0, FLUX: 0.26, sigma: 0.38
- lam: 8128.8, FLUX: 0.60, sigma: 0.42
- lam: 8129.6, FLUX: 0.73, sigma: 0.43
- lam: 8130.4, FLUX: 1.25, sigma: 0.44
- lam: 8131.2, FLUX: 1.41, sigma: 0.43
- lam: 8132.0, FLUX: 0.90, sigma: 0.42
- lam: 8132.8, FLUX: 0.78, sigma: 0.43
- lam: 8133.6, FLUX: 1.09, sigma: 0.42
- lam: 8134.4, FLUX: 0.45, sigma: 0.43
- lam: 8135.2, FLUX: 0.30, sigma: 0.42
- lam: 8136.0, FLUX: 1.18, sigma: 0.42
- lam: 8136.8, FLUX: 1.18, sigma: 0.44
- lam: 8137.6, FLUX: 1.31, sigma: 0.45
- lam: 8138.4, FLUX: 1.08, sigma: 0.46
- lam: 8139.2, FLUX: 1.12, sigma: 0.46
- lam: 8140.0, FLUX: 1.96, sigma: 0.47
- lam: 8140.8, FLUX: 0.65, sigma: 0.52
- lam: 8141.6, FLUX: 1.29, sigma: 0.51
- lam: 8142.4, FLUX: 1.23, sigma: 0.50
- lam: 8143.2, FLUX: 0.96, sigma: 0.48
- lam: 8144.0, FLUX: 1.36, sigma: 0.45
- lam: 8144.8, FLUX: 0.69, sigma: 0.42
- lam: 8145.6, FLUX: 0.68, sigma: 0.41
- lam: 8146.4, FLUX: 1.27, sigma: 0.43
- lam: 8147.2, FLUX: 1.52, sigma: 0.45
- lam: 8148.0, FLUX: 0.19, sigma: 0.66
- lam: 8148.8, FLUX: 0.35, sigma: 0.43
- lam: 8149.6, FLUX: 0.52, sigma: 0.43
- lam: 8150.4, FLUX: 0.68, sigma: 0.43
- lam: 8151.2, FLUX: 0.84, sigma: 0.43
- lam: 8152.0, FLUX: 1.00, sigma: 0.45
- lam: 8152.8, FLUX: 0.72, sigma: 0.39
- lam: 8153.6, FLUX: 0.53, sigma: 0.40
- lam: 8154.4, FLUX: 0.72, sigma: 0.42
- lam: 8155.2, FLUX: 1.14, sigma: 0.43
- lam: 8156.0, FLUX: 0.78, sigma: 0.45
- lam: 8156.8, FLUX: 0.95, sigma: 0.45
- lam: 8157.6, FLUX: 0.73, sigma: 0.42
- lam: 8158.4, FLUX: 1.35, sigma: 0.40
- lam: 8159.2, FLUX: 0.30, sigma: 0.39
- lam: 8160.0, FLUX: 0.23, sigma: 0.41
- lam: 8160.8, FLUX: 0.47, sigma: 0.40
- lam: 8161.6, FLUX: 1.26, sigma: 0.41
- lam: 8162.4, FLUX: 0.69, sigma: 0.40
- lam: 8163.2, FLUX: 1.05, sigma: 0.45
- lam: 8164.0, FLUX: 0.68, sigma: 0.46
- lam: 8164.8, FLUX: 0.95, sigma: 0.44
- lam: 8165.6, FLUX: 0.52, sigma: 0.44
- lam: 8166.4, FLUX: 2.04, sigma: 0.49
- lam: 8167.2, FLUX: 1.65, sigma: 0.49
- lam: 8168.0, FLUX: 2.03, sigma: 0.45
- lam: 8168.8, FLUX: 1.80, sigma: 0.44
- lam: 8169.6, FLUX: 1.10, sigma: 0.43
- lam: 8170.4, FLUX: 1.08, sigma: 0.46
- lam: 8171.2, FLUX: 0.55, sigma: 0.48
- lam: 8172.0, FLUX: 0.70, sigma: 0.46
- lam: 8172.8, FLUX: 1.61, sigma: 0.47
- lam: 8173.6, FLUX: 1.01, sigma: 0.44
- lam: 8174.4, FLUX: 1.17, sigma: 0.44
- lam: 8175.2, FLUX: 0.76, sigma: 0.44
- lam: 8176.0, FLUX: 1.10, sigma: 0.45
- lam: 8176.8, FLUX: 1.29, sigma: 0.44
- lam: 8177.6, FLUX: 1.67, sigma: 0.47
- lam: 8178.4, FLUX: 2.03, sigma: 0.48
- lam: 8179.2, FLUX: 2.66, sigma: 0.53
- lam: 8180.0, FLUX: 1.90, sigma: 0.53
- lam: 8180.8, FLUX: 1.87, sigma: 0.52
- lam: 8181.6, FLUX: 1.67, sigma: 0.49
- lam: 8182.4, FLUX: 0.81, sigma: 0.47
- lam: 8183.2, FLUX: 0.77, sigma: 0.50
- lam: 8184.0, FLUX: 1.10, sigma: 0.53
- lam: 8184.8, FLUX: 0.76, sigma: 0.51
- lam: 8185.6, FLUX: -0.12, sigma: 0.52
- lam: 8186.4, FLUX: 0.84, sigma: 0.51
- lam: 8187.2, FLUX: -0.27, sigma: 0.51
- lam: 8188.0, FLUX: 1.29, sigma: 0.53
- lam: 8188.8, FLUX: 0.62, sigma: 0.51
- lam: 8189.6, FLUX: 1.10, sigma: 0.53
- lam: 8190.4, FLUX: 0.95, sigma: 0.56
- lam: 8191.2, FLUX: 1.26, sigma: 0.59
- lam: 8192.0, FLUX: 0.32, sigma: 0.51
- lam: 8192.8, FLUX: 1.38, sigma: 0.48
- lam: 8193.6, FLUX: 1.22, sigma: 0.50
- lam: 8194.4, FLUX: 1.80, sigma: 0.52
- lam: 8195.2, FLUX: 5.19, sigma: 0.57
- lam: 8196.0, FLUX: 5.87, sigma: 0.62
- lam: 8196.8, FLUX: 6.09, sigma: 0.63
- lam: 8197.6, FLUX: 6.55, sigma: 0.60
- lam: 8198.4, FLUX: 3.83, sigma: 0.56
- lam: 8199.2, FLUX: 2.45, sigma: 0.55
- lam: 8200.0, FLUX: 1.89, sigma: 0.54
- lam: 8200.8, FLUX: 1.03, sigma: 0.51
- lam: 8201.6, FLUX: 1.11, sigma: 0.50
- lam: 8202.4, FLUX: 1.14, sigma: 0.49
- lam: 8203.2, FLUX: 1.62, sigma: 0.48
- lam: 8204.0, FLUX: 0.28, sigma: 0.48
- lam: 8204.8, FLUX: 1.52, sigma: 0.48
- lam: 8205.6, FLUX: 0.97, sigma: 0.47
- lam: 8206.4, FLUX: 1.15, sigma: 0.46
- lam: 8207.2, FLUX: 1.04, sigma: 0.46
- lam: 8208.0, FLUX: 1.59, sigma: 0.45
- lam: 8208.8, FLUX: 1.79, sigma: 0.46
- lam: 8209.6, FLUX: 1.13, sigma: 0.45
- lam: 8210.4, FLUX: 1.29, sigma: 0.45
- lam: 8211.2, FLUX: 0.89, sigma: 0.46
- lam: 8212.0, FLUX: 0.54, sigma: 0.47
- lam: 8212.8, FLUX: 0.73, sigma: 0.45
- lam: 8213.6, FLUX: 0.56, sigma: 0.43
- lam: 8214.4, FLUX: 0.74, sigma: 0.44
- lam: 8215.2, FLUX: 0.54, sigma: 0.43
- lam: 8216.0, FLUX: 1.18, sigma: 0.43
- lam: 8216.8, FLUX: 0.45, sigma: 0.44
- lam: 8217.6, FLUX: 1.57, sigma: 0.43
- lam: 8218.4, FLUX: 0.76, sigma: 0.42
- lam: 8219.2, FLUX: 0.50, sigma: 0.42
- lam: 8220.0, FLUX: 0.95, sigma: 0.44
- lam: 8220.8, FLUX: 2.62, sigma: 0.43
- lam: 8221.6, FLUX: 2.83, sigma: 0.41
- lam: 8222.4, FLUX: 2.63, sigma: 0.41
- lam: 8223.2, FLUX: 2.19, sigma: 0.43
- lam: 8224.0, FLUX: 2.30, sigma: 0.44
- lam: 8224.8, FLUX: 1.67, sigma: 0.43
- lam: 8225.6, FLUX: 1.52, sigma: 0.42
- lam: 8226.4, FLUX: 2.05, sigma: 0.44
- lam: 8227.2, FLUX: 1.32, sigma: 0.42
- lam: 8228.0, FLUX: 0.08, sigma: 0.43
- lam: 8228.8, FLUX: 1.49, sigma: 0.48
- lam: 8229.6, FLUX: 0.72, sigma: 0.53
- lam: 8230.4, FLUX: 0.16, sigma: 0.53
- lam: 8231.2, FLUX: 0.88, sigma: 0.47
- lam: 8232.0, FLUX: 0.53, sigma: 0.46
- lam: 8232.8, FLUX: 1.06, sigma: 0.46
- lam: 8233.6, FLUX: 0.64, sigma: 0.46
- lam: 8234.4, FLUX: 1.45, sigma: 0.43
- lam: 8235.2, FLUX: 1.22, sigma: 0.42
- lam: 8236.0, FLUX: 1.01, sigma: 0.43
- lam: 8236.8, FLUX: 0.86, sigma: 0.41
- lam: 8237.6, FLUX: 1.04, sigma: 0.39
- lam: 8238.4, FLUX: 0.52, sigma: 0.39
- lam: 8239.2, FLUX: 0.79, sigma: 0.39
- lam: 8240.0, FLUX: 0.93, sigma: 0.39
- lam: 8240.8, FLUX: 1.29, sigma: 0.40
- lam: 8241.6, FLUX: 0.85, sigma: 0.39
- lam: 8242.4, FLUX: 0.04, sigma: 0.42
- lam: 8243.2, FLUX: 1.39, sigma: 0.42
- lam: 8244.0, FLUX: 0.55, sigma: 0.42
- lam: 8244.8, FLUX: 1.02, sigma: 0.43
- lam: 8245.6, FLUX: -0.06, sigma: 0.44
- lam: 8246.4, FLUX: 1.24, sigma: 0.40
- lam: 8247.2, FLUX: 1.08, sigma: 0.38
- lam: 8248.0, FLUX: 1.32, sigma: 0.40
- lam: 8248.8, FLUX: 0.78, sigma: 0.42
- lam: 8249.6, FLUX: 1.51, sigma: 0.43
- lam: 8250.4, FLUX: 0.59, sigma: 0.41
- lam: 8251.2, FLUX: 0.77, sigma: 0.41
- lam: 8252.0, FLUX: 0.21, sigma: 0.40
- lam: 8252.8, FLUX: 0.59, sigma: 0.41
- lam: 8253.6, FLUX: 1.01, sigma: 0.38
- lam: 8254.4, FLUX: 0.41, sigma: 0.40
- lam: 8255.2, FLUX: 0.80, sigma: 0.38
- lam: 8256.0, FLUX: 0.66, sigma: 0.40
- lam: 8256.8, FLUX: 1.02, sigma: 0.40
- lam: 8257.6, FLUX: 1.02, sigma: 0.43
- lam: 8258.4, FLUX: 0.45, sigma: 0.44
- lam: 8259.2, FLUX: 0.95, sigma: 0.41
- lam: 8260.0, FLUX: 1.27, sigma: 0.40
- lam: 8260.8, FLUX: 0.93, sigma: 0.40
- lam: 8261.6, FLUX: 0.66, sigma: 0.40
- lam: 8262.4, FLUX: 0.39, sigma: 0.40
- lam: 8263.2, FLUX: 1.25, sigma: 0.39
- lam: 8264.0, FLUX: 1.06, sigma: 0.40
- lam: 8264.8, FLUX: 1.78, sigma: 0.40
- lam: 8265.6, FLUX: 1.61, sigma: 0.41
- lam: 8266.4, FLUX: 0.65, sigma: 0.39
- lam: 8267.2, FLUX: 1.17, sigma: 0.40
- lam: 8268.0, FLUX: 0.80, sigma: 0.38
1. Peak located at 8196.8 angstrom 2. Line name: H-alpha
